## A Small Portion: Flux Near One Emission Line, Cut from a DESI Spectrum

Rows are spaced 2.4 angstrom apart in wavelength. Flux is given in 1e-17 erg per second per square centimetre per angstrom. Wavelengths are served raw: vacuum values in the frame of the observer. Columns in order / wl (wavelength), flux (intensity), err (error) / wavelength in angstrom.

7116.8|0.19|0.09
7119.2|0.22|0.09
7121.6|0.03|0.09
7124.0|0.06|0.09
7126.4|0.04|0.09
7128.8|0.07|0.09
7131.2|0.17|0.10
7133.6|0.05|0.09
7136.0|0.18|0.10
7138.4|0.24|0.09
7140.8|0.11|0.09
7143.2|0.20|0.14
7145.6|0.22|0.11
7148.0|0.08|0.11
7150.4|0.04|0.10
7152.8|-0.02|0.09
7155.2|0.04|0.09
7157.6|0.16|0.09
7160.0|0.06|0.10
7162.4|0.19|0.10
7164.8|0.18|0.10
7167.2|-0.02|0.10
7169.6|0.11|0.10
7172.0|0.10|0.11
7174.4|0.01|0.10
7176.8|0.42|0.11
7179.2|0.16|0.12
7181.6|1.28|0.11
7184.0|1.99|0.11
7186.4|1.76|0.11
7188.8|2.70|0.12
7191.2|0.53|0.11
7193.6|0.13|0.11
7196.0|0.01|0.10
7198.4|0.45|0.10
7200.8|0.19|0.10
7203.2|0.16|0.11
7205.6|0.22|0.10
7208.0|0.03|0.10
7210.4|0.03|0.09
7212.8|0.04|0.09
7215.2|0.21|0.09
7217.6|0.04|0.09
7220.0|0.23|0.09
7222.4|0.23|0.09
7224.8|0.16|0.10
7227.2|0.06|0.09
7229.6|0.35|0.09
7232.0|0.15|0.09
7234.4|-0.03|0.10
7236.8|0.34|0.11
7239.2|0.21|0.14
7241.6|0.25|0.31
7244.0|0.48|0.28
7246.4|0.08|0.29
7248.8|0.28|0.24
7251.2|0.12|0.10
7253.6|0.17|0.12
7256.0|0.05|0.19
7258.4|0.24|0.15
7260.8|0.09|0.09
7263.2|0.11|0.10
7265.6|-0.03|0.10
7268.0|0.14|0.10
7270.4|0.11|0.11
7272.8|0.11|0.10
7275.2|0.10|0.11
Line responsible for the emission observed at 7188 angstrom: [O II] 3727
